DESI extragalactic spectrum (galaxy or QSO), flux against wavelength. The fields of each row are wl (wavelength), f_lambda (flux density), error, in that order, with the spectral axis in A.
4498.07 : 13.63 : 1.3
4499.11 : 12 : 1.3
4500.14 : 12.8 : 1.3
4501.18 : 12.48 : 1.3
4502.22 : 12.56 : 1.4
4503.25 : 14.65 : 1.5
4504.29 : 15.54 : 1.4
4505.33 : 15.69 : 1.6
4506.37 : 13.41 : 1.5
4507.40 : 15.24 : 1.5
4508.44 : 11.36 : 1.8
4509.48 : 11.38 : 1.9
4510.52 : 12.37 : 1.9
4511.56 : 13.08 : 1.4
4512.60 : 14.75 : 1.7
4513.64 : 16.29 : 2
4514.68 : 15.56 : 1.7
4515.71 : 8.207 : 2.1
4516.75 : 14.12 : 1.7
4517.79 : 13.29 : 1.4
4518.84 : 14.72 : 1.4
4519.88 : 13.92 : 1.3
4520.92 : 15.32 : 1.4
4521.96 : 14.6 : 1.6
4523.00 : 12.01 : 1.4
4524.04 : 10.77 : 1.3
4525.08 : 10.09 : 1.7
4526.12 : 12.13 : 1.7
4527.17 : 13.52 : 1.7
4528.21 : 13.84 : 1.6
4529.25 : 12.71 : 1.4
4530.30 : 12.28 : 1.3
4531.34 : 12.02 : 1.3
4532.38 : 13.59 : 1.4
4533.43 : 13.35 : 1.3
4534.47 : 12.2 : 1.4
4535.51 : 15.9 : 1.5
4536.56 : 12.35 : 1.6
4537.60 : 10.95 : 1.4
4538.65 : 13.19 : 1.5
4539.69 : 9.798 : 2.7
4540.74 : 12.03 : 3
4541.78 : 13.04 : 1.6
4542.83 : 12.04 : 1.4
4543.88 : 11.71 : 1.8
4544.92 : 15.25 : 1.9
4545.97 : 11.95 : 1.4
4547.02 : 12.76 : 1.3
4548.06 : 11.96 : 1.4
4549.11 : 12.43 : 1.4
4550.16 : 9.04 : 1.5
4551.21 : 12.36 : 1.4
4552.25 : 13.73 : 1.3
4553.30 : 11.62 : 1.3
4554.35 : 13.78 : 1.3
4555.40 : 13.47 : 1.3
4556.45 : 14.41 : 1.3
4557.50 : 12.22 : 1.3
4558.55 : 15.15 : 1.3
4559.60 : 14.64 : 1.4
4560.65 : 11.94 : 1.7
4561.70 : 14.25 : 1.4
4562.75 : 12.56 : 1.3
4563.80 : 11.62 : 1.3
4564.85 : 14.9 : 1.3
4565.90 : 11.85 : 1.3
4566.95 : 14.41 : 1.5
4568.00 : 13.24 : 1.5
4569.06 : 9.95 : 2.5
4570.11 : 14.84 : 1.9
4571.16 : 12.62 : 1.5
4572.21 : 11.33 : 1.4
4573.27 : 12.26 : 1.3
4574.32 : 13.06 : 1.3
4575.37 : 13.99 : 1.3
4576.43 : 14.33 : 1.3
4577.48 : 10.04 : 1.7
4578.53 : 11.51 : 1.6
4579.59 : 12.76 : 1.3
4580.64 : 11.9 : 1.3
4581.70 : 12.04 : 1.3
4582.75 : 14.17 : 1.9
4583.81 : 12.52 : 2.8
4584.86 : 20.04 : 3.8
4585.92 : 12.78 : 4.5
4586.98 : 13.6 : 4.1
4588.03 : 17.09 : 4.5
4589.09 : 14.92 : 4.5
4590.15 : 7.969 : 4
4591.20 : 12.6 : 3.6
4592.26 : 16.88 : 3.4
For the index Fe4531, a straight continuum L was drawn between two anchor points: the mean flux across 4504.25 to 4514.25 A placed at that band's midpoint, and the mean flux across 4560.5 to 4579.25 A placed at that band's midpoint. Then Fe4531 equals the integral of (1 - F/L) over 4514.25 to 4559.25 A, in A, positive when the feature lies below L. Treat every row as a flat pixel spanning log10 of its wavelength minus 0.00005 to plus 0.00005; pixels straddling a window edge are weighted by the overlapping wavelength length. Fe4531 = 1.9 A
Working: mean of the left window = 13.8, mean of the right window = 12.7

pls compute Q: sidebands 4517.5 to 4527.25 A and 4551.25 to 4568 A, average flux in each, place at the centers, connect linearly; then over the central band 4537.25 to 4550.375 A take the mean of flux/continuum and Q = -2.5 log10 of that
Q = 0.10 mag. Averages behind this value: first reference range 13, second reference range 13.3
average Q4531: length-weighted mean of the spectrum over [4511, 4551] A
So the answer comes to 12.8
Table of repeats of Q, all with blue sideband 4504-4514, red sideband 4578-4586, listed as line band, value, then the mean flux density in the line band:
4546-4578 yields 0.06 mag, 12.8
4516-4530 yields 0.06 mag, 13.1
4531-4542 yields 0.09 mag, 12.6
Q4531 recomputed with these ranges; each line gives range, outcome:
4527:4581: 12.7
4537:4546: 12.2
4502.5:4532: 13.3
